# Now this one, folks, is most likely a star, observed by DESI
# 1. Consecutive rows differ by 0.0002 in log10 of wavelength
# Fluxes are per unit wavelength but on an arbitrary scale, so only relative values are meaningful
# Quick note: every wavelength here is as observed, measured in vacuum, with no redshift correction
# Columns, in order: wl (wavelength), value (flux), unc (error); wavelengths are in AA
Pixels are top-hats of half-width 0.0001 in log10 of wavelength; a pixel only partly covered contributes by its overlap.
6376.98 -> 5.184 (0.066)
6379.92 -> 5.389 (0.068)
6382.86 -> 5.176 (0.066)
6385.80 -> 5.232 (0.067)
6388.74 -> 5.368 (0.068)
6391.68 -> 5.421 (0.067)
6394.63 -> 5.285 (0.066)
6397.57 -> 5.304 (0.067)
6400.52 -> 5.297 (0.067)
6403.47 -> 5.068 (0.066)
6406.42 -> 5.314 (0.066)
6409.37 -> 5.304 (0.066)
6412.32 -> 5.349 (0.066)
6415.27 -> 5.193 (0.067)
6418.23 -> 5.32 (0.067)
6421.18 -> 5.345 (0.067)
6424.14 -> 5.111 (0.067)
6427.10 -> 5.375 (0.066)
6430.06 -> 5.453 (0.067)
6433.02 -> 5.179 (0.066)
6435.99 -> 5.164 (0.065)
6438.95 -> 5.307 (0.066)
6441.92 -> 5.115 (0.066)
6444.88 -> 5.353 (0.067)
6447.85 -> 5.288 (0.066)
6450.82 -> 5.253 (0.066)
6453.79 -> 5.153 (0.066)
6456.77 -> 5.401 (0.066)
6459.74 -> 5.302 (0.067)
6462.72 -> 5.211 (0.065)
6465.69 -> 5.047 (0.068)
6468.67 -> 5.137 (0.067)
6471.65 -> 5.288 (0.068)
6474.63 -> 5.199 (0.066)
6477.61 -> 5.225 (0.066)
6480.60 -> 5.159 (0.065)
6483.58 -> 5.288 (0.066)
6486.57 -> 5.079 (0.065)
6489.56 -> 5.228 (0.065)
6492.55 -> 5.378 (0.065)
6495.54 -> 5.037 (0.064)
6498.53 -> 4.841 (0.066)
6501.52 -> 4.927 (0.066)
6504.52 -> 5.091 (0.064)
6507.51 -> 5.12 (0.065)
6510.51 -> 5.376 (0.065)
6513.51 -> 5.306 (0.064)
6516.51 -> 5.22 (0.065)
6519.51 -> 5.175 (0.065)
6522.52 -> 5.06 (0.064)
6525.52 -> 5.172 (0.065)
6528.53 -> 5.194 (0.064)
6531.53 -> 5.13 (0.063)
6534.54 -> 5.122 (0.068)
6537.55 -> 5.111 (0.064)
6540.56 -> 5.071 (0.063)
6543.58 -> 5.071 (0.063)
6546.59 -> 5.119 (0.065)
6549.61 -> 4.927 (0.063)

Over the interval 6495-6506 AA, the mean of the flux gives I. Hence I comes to 4.97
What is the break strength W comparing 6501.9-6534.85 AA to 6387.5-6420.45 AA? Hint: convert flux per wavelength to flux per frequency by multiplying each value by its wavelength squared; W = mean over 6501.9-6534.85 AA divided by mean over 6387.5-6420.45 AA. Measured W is 1.01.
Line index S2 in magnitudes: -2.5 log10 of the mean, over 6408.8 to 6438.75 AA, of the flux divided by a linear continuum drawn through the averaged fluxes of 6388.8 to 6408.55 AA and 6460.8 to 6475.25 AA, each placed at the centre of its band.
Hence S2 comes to -0.01 mag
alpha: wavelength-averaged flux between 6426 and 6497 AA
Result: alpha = 5.23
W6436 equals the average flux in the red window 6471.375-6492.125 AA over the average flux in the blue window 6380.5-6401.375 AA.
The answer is 1.0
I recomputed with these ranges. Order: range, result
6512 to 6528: 5.19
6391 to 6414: 5.29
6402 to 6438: 5.27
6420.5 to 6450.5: 5.27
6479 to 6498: 5.18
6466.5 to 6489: 5.19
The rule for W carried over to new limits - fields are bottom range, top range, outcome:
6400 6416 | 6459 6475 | 1.01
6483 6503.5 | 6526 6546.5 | 1.02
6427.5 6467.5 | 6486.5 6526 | 1.00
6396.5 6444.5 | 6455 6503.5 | 1.00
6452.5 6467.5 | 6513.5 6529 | 1.01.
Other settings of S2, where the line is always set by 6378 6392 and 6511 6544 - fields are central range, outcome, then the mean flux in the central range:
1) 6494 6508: 0.04 mag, 5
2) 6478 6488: 0.01 mag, 5.18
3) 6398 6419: 0.00 mag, 5.26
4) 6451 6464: -0.01 mag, 5.26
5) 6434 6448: 0.00 mag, 5.24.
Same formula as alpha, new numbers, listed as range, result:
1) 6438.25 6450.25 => 5.26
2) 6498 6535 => 5.14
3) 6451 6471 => 5.21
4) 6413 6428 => 5.27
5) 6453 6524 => 5.18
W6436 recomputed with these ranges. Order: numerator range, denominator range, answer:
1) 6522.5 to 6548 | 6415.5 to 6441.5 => 0.97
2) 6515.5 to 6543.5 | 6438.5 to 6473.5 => 0.98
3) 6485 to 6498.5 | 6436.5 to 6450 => 0.98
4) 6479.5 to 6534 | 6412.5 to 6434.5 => 0.97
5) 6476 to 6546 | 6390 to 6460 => 0.98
